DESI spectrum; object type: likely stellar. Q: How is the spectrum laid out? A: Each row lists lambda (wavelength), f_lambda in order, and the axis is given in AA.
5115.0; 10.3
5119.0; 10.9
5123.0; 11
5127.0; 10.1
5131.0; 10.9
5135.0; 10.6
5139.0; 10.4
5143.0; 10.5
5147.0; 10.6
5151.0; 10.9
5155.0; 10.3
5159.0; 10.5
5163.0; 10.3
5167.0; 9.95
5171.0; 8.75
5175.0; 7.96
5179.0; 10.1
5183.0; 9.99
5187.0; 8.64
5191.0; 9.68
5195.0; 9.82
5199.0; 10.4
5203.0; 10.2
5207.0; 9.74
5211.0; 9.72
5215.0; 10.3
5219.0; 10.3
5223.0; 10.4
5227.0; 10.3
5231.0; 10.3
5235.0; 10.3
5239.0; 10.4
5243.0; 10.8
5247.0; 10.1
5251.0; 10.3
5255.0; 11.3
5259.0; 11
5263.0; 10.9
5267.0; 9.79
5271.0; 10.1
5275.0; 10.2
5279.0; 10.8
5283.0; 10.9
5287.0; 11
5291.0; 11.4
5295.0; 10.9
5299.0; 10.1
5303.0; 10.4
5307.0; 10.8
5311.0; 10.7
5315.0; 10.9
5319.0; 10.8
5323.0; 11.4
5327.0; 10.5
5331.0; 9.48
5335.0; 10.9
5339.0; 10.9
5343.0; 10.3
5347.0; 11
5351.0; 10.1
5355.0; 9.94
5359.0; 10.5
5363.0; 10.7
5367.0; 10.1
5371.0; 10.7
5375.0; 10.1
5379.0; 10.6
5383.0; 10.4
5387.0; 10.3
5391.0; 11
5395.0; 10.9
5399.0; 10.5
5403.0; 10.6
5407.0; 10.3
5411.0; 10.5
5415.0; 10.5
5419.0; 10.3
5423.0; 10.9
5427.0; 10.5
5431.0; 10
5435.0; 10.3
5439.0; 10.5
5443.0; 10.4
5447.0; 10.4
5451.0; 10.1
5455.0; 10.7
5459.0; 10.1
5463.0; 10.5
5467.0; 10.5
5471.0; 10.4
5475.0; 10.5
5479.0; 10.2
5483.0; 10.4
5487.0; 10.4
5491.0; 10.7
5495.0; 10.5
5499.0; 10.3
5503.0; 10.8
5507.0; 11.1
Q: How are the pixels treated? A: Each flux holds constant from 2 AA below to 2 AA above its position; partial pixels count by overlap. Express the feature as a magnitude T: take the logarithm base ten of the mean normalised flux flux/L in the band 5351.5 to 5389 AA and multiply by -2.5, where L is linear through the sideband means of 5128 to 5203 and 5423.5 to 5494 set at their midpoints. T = -0.01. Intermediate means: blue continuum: 10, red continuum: 10.4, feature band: 10.4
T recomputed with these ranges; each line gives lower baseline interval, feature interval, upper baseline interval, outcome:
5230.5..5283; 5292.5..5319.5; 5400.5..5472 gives -0.02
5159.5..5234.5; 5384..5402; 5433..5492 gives -0.04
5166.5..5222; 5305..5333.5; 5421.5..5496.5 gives -0.07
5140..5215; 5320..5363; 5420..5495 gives -0.03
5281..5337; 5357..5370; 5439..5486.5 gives 0.02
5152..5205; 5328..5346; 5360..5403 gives -0.01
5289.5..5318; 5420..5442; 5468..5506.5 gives 0.01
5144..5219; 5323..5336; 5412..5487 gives -0.03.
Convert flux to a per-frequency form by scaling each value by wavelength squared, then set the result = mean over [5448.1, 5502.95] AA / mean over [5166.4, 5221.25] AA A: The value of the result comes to 1.2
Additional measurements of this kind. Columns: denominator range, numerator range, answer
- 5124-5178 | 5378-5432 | 1.14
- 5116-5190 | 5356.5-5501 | 1.15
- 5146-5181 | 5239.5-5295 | 1.12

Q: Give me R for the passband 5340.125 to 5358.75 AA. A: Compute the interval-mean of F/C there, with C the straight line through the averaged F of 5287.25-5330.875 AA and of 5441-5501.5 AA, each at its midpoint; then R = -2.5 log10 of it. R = 0.03 mag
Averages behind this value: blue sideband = 10.7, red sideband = 10.4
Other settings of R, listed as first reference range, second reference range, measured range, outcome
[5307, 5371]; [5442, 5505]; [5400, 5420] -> 0.00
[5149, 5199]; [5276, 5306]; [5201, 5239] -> 0.00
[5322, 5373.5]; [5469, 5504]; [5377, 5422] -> -0.01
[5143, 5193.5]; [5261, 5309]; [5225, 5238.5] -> -0.01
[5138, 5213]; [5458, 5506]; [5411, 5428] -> -0.02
